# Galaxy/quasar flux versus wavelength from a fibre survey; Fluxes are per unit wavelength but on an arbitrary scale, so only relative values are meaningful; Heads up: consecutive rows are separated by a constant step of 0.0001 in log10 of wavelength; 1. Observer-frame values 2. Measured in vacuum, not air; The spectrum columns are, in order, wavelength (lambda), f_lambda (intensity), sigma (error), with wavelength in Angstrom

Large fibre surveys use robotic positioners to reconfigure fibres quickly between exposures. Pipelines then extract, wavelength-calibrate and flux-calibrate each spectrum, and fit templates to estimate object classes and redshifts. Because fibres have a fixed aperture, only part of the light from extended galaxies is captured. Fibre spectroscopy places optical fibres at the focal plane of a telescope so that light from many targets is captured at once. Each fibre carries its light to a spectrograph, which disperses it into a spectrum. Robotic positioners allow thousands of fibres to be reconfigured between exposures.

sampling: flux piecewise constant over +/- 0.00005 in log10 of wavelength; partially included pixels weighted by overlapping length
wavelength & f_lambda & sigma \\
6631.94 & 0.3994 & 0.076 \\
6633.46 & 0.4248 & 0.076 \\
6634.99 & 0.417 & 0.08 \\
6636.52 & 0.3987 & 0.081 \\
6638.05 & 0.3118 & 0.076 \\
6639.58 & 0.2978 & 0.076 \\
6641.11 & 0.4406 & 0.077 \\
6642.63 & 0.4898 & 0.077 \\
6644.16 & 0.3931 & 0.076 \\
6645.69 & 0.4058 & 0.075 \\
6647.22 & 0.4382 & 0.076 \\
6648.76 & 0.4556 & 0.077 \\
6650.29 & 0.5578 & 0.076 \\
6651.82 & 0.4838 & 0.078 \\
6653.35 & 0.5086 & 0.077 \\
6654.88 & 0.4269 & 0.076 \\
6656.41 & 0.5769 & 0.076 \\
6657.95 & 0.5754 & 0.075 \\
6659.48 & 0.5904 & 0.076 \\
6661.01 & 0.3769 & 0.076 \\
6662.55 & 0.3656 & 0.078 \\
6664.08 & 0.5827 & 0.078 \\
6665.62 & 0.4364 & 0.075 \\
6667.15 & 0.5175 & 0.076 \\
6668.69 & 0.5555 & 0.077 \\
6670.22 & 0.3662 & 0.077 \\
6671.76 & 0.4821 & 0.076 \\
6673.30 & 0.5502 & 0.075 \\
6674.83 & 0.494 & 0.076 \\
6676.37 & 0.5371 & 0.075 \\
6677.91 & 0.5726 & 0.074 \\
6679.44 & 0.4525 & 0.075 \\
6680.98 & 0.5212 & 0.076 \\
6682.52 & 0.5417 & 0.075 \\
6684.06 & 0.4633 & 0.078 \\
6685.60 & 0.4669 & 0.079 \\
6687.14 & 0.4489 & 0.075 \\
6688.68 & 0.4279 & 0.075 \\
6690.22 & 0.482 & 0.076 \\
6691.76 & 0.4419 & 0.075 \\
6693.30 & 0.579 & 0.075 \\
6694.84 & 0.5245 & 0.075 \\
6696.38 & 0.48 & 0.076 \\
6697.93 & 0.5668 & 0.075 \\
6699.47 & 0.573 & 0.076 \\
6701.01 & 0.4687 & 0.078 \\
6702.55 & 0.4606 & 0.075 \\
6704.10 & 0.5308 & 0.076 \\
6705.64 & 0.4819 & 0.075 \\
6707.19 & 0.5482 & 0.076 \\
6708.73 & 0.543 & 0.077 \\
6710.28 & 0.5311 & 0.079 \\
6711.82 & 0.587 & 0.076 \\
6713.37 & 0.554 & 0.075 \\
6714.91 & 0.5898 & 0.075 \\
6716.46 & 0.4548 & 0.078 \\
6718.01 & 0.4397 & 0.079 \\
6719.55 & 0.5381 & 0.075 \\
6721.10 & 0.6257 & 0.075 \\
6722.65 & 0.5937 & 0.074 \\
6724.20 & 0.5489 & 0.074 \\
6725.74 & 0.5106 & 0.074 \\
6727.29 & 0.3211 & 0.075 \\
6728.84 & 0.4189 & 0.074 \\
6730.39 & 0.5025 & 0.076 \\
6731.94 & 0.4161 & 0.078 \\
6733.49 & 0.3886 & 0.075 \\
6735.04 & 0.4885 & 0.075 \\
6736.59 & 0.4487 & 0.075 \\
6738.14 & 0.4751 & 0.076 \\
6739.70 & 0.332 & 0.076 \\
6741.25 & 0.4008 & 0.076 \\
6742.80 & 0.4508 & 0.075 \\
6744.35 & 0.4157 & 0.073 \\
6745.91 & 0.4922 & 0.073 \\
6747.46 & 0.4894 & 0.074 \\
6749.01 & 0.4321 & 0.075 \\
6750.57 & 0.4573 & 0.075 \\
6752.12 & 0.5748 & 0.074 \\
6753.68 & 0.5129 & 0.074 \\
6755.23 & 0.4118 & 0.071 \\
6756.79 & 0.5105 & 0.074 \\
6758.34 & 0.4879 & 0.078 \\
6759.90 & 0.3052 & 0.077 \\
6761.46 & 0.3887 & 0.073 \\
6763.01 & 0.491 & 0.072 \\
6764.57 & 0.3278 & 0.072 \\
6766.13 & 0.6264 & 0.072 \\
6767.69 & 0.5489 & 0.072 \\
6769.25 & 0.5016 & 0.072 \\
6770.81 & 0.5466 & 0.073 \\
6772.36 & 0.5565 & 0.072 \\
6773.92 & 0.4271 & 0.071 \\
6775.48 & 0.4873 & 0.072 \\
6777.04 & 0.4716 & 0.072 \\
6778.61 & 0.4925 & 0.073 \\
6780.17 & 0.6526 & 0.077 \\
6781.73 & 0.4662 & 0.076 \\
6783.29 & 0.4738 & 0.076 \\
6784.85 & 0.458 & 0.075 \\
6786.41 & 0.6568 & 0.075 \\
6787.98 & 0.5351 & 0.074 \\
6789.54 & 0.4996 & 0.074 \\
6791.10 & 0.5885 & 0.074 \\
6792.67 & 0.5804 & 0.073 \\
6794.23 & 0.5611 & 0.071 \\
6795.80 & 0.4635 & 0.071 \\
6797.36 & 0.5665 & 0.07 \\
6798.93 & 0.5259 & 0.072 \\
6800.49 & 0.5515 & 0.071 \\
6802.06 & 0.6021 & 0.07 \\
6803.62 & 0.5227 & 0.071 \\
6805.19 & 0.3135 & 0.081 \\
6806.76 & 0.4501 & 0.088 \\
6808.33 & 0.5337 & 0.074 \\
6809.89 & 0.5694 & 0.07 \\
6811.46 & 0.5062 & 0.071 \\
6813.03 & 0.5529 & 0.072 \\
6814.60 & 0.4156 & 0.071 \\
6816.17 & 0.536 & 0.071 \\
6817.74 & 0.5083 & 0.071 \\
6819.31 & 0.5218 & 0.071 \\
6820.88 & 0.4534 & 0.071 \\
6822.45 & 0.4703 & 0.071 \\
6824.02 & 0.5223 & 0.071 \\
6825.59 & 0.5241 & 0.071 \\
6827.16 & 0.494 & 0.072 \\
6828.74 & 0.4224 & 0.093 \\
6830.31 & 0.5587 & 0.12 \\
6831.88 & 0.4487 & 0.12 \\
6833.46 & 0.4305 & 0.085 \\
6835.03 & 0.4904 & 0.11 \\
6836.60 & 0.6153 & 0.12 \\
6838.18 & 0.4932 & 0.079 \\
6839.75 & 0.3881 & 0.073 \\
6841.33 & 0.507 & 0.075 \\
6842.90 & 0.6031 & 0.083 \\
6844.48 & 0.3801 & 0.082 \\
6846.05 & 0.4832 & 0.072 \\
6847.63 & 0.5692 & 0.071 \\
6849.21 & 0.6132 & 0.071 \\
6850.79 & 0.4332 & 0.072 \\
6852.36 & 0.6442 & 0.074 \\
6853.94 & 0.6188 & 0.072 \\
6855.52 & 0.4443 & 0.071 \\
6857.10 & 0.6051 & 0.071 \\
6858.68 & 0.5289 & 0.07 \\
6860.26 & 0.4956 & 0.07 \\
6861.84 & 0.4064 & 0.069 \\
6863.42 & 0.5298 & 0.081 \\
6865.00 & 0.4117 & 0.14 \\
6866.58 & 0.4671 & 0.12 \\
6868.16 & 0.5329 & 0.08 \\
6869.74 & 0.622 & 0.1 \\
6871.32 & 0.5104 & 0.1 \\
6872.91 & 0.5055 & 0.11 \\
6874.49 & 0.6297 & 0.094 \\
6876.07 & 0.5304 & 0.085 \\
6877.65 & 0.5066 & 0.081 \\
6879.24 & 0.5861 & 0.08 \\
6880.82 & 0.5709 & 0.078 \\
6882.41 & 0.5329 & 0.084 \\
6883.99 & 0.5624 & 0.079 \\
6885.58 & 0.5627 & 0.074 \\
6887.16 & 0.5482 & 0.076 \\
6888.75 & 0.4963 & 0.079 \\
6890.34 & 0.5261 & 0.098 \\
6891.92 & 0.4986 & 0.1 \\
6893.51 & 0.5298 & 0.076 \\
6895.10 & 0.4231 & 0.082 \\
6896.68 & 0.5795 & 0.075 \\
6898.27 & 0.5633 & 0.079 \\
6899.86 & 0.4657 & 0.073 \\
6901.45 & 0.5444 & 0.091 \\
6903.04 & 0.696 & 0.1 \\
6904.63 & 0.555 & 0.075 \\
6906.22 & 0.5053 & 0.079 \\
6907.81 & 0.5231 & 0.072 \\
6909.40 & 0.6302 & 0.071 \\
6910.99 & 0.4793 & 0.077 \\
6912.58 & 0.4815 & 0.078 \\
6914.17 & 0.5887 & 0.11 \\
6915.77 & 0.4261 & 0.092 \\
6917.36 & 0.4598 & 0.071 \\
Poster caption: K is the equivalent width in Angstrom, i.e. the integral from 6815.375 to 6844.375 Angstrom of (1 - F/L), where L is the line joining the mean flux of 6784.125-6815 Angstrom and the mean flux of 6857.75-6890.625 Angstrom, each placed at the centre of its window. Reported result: 1.6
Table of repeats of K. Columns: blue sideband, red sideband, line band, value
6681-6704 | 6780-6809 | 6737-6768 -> 3.5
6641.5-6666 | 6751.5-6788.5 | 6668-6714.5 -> -2.3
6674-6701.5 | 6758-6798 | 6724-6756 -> 3.5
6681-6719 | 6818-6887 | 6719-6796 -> 3.7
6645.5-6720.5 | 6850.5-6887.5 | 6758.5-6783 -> 1.5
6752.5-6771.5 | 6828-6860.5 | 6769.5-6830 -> -2.6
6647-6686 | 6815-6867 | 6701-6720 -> -0.8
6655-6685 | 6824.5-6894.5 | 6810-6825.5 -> 0.4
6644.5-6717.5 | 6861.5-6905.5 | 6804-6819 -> 0.9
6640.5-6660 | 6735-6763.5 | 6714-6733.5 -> -1.4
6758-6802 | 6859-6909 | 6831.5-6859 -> 0.3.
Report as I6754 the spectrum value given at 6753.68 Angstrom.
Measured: 0.5129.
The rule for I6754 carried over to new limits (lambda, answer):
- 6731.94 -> 0.4161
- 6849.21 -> 0.6132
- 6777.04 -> 0.4716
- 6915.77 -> 0.4261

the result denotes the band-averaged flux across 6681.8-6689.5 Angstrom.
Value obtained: 0.469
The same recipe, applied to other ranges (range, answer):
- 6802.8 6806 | 0.421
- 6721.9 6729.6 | 0.479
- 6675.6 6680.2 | 0.521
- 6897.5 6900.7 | 0.514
